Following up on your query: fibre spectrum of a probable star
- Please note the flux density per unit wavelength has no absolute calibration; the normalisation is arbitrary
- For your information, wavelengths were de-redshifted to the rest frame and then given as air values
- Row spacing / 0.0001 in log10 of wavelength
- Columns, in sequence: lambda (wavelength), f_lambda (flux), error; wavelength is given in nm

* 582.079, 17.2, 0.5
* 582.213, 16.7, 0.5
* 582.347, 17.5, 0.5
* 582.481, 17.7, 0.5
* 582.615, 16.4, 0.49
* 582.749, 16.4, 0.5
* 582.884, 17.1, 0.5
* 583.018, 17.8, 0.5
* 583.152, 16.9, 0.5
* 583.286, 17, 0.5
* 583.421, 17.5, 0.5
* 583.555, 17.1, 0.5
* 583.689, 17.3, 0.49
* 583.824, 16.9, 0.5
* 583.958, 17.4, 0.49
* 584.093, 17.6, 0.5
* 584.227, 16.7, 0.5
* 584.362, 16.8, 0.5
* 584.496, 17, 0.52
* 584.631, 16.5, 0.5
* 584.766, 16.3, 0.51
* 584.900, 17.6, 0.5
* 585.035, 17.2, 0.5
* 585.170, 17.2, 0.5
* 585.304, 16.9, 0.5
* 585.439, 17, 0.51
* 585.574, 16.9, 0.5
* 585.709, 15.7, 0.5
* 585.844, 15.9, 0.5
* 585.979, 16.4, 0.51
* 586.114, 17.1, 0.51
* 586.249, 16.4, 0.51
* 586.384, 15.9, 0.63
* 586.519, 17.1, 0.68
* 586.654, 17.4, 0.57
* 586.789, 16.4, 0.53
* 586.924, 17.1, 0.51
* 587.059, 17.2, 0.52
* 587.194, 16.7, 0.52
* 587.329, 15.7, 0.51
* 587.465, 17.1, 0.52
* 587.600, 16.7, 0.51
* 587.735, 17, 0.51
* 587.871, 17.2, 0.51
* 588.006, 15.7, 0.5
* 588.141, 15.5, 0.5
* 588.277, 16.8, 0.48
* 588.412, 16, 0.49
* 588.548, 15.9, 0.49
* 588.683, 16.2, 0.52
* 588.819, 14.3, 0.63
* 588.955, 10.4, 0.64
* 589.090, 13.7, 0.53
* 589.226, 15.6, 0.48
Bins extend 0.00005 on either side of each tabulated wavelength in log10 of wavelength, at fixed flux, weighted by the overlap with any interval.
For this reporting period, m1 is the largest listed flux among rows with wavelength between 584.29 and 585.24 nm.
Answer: 17.6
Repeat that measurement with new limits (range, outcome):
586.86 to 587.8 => 17.2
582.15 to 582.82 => 17.7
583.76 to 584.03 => 17.4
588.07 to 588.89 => 16.8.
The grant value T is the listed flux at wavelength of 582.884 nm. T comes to 17.1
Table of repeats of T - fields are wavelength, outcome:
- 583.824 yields 16.9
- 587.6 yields 16.7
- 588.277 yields 16.8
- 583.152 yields 16.9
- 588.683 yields 16.2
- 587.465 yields 17.1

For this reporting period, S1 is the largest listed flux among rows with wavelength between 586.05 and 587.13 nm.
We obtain 17.4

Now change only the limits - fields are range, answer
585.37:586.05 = 17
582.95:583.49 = 17.8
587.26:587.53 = 17.1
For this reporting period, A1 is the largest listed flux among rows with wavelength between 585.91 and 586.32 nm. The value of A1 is 17.1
